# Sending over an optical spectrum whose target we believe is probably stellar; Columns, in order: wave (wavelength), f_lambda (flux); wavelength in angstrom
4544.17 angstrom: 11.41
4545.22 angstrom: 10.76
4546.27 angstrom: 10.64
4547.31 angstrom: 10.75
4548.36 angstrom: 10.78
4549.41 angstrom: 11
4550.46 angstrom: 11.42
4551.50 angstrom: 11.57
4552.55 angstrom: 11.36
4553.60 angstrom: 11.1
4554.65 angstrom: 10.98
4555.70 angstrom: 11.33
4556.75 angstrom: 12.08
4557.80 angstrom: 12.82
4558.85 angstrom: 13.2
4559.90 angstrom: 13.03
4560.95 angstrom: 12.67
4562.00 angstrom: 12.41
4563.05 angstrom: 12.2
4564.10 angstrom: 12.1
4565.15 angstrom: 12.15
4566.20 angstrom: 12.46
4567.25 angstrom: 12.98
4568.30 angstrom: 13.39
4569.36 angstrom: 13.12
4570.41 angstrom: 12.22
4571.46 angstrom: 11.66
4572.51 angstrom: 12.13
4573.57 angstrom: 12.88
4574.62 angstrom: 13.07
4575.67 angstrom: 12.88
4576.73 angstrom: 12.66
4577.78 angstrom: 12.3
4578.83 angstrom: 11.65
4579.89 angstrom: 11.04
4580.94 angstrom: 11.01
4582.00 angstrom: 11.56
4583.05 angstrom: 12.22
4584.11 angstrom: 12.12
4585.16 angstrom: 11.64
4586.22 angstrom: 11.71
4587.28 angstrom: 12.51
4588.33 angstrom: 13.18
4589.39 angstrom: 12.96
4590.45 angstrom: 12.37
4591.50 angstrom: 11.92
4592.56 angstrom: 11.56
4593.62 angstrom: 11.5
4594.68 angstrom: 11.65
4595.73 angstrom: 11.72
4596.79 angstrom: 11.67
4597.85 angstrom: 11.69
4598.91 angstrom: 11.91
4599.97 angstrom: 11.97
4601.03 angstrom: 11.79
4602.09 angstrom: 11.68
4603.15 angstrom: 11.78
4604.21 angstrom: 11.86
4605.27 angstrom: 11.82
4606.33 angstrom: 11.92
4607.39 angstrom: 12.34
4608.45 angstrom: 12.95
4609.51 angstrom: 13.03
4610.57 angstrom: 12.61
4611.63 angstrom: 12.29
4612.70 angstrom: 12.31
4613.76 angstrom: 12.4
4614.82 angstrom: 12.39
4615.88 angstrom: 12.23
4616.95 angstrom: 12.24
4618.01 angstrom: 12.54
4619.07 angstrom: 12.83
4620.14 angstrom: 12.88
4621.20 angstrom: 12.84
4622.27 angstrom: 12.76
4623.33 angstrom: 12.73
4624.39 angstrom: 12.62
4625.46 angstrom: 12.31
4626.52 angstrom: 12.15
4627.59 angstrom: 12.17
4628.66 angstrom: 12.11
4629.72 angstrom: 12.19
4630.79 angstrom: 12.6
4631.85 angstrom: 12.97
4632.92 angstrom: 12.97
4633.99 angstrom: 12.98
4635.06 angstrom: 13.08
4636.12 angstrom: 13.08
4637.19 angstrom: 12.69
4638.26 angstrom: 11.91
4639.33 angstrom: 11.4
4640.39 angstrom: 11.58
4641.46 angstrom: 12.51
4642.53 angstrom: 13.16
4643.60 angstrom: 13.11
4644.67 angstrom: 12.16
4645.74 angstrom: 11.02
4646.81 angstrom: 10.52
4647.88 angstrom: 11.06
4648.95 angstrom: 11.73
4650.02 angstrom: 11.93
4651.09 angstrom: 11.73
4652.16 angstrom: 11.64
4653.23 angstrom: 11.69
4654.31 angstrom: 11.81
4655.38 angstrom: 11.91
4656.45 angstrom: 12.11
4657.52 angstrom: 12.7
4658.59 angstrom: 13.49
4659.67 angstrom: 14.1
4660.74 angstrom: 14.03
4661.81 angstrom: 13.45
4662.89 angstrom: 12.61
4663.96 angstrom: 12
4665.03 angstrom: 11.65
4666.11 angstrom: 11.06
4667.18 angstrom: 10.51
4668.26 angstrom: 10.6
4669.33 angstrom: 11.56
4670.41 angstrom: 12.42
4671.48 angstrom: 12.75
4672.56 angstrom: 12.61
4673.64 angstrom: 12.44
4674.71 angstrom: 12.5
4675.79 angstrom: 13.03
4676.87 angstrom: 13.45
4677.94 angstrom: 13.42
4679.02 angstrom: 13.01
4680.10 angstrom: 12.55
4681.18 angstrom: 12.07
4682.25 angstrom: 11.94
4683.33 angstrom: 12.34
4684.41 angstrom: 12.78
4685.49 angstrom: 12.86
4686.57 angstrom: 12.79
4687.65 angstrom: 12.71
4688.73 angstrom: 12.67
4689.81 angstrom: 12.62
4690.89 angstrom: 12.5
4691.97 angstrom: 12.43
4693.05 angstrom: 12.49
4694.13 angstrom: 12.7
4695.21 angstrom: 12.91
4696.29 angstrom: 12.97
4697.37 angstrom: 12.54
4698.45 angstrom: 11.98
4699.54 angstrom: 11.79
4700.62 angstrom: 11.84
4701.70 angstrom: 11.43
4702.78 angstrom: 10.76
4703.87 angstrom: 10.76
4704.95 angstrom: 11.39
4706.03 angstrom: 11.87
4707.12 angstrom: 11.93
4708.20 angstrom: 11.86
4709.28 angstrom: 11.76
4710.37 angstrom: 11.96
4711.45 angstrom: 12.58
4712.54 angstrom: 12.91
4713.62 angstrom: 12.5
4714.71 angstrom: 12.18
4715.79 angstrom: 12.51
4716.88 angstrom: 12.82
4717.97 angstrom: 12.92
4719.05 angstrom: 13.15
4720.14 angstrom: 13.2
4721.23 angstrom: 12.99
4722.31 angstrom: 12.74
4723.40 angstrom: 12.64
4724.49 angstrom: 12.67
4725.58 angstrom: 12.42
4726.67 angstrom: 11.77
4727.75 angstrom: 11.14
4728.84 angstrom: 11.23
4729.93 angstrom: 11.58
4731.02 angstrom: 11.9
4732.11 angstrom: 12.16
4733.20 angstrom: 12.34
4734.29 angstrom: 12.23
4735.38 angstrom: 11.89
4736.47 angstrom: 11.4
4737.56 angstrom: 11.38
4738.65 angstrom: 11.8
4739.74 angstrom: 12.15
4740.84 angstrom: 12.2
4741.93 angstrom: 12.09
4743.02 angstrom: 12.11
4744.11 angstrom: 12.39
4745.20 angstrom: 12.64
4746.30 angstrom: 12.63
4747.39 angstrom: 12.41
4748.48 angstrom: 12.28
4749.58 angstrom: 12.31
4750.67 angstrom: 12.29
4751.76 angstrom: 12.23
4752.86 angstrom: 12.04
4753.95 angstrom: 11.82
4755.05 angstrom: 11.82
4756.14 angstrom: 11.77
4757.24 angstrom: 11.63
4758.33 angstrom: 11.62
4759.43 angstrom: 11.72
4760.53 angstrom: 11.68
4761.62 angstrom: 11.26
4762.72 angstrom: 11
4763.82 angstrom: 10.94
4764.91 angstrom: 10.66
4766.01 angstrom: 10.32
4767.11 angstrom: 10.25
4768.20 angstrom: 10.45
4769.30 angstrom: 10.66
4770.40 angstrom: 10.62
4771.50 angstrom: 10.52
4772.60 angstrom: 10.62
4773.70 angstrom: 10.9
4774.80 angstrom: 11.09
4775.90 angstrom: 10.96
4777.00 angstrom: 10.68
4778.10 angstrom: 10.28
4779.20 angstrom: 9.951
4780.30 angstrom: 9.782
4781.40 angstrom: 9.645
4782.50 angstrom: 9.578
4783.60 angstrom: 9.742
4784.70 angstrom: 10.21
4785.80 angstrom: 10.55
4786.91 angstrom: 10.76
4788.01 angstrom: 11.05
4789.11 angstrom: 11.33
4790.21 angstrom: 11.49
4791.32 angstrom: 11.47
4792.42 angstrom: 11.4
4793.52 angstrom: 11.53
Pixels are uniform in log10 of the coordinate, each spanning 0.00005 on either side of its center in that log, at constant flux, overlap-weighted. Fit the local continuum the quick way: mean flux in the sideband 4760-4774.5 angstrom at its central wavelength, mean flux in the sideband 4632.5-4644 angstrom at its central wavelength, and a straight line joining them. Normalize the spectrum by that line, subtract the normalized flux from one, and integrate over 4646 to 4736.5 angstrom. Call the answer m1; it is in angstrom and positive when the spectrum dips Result -3.3 angstrom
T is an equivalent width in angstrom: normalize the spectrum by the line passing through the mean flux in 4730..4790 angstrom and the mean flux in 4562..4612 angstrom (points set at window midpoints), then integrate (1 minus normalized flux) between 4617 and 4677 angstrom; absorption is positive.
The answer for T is -2.3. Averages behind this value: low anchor 12.2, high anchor 11.3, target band 12.3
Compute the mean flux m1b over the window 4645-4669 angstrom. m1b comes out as 12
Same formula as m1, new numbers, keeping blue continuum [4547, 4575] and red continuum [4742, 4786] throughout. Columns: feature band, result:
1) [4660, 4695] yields -2.73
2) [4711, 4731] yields -1.86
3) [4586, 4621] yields -0.84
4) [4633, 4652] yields -0.61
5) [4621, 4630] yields -0.47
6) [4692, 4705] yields -0.60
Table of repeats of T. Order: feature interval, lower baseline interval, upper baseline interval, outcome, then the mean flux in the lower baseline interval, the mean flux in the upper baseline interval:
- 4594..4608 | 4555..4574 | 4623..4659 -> 0.6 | 12.5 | 12.2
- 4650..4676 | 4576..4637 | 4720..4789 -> -0.7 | 12.3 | 11.4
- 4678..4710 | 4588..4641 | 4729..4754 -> -0.2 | 12.3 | 12.1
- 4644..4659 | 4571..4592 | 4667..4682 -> 0.6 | 12.2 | 12.4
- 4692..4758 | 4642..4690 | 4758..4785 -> -4.6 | 12.3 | 10.6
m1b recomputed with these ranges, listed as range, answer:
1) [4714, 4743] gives 12.2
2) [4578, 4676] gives 12.2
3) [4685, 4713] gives 12.2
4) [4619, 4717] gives 12.3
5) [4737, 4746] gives 12.1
